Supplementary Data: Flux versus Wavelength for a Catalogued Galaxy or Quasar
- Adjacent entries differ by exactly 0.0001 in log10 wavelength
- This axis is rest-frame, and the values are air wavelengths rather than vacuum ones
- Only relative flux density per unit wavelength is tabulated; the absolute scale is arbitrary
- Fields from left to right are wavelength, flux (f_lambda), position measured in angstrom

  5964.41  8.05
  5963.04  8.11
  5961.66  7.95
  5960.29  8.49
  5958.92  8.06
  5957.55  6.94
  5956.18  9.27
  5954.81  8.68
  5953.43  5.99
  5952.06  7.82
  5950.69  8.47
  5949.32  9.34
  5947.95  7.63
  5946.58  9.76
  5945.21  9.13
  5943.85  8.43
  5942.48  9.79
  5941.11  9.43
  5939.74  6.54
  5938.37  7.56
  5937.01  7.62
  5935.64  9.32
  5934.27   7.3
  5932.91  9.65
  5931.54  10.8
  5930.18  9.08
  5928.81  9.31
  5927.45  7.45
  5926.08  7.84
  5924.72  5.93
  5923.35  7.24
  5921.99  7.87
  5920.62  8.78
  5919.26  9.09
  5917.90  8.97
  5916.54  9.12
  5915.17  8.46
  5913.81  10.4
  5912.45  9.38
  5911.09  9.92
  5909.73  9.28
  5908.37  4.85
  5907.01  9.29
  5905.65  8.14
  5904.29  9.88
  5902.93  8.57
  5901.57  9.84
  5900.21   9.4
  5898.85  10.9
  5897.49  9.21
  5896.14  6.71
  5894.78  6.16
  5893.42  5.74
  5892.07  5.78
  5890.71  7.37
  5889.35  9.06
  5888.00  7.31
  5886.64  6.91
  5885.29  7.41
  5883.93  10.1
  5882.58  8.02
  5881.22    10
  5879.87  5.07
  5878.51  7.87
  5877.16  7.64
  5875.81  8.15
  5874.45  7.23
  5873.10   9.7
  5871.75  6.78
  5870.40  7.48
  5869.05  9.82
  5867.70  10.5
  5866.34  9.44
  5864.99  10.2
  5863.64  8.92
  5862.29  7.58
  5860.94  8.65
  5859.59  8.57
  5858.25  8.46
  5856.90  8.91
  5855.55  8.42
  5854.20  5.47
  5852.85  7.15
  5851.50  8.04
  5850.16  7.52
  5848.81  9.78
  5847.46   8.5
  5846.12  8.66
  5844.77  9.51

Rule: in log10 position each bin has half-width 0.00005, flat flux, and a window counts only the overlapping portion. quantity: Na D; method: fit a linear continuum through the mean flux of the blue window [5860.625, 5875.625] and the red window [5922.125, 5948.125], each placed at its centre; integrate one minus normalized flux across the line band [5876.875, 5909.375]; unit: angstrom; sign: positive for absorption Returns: 2.4 angstrom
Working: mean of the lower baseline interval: 8.73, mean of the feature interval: 7.98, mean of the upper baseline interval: 8.42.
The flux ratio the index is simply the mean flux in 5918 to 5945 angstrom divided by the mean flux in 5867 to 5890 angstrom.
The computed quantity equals 1.0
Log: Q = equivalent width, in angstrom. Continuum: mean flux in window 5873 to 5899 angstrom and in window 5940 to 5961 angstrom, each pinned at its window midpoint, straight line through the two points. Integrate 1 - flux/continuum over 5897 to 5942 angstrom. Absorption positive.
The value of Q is -3.33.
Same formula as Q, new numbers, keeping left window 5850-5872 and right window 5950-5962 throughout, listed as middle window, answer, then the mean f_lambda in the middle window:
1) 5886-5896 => 1.66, 6.89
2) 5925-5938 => -0.83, 8.6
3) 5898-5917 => -2.12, 9.1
